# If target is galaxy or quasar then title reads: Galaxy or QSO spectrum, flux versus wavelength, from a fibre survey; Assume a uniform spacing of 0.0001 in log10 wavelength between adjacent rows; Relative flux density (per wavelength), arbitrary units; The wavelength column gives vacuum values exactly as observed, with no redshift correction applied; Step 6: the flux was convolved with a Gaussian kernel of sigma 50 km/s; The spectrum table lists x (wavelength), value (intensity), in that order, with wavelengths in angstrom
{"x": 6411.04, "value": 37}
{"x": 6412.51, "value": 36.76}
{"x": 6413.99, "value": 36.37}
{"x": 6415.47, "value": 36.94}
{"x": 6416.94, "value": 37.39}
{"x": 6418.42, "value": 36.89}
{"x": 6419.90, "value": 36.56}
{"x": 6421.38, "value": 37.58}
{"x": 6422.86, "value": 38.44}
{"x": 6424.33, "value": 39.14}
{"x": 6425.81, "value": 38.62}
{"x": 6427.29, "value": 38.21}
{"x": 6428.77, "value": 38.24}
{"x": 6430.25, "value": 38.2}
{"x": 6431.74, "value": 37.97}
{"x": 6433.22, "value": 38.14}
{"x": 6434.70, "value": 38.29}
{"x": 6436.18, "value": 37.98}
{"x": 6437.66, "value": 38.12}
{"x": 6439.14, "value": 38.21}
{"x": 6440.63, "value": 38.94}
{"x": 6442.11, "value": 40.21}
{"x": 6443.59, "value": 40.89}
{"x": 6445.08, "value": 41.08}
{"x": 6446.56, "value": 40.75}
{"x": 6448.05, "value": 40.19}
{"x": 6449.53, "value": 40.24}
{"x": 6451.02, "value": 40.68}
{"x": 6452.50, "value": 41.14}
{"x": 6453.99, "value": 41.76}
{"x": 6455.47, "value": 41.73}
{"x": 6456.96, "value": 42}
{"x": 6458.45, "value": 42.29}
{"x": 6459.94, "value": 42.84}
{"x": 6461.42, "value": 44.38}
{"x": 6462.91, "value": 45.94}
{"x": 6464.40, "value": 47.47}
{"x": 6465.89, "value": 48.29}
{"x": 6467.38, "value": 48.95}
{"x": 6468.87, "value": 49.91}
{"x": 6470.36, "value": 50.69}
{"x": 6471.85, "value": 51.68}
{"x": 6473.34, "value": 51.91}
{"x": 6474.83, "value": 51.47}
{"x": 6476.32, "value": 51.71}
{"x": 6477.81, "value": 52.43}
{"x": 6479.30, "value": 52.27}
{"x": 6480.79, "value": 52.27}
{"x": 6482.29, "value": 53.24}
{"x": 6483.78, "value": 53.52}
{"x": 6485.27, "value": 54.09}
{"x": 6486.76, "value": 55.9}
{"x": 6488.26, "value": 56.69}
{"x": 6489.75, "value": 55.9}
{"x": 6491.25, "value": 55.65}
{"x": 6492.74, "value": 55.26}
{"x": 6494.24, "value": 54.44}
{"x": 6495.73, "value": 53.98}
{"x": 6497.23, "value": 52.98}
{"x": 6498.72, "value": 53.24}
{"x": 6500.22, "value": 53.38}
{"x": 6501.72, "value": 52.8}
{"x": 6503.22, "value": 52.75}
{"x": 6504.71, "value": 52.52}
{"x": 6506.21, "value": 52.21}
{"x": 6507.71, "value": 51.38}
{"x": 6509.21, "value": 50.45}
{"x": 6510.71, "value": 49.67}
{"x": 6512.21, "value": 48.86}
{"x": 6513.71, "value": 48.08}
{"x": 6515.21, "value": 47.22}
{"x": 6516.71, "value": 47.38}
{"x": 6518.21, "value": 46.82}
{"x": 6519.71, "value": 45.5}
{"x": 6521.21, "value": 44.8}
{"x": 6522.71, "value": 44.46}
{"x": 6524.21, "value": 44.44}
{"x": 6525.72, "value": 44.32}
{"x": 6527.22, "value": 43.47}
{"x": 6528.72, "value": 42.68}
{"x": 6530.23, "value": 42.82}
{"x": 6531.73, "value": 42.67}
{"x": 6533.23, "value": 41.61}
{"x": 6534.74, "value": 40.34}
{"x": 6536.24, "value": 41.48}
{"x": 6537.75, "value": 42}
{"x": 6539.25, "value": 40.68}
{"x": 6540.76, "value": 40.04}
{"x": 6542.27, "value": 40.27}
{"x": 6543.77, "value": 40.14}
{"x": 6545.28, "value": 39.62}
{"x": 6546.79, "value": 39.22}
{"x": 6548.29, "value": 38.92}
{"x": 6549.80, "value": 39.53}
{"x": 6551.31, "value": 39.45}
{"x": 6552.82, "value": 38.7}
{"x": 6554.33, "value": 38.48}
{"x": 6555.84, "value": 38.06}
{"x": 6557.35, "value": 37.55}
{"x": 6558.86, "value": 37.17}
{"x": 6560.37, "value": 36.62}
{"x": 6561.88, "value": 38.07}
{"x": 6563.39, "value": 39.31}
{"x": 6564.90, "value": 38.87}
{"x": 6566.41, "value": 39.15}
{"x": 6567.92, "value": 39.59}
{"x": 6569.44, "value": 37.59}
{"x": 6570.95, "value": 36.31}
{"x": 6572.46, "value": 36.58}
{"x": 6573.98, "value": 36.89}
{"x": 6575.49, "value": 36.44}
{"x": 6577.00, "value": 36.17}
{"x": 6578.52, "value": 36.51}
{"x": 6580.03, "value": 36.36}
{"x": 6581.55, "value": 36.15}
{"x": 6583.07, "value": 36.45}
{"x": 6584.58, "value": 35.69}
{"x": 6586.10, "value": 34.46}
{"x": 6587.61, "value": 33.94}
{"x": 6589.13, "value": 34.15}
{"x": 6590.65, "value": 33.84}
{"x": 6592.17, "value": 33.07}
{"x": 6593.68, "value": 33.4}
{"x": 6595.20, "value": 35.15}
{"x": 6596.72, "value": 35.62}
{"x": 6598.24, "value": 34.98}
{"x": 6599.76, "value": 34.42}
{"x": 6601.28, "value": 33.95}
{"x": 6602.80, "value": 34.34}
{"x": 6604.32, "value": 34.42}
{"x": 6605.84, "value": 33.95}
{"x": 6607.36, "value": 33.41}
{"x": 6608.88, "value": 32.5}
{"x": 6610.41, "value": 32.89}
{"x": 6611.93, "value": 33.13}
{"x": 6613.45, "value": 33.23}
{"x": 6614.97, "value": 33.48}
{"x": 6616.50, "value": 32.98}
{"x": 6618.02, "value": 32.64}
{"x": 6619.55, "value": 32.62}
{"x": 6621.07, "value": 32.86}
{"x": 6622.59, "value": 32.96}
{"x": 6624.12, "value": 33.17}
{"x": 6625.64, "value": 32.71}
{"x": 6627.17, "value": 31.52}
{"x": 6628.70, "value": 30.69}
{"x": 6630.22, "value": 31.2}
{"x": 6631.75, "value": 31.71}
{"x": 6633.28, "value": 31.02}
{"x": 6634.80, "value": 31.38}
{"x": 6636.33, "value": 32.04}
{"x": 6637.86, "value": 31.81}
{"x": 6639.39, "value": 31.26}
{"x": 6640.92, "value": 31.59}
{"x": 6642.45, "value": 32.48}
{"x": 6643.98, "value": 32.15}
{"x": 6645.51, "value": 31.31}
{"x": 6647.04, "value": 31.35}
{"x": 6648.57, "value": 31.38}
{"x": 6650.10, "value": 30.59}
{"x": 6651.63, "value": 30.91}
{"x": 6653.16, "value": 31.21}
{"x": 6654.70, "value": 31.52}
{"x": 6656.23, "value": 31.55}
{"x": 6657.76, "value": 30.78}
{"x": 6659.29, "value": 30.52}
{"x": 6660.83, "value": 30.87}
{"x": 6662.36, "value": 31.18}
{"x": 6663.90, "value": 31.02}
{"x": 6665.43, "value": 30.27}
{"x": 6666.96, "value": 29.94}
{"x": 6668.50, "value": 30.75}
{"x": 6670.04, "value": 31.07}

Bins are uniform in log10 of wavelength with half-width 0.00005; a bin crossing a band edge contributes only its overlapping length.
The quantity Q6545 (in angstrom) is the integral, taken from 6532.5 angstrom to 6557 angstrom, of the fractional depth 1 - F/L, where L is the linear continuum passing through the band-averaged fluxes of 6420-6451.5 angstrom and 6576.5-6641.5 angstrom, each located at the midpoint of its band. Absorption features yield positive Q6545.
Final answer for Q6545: -3.0 angstrom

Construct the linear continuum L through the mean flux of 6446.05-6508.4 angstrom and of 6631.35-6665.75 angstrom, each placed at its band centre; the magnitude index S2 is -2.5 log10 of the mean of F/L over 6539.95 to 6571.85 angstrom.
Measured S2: 0.07 mag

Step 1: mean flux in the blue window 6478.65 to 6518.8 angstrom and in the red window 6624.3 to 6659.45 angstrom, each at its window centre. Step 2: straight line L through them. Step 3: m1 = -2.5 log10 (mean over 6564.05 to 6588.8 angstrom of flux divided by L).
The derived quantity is 0.12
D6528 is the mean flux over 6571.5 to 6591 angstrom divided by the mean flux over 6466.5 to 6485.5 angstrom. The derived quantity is 0.69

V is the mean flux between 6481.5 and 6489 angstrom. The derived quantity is 54.6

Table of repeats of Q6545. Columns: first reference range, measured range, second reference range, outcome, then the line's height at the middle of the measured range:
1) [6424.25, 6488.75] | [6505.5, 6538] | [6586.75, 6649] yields -4.6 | 39.9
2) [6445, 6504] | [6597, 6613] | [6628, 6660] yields 0.7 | 35.5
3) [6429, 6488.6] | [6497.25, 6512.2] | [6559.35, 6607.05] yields -3.6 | 41.8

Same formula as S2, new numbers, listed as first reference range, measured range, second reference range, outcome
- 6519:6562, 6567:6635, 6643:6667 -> 0.047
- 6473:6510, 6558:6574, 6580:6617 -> 0.059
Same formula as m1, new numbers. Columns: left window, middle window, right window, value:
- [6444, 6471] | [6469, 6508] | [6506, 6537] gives -0.19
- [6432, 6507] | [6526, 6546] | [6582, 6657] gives -0.01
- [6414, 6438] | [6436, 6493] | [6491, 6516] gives -0.04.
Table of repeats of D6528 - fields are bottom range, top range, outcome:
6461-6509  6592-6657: 0.62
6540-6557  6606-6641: 0.82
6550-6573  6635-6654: 0.83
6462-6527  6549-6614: 0.71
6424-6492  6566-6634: 0.76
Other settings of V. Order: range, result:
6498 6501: 53.2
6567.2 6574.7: 37.3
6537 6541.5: 40.9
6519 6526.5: 44.7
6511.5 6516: 48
